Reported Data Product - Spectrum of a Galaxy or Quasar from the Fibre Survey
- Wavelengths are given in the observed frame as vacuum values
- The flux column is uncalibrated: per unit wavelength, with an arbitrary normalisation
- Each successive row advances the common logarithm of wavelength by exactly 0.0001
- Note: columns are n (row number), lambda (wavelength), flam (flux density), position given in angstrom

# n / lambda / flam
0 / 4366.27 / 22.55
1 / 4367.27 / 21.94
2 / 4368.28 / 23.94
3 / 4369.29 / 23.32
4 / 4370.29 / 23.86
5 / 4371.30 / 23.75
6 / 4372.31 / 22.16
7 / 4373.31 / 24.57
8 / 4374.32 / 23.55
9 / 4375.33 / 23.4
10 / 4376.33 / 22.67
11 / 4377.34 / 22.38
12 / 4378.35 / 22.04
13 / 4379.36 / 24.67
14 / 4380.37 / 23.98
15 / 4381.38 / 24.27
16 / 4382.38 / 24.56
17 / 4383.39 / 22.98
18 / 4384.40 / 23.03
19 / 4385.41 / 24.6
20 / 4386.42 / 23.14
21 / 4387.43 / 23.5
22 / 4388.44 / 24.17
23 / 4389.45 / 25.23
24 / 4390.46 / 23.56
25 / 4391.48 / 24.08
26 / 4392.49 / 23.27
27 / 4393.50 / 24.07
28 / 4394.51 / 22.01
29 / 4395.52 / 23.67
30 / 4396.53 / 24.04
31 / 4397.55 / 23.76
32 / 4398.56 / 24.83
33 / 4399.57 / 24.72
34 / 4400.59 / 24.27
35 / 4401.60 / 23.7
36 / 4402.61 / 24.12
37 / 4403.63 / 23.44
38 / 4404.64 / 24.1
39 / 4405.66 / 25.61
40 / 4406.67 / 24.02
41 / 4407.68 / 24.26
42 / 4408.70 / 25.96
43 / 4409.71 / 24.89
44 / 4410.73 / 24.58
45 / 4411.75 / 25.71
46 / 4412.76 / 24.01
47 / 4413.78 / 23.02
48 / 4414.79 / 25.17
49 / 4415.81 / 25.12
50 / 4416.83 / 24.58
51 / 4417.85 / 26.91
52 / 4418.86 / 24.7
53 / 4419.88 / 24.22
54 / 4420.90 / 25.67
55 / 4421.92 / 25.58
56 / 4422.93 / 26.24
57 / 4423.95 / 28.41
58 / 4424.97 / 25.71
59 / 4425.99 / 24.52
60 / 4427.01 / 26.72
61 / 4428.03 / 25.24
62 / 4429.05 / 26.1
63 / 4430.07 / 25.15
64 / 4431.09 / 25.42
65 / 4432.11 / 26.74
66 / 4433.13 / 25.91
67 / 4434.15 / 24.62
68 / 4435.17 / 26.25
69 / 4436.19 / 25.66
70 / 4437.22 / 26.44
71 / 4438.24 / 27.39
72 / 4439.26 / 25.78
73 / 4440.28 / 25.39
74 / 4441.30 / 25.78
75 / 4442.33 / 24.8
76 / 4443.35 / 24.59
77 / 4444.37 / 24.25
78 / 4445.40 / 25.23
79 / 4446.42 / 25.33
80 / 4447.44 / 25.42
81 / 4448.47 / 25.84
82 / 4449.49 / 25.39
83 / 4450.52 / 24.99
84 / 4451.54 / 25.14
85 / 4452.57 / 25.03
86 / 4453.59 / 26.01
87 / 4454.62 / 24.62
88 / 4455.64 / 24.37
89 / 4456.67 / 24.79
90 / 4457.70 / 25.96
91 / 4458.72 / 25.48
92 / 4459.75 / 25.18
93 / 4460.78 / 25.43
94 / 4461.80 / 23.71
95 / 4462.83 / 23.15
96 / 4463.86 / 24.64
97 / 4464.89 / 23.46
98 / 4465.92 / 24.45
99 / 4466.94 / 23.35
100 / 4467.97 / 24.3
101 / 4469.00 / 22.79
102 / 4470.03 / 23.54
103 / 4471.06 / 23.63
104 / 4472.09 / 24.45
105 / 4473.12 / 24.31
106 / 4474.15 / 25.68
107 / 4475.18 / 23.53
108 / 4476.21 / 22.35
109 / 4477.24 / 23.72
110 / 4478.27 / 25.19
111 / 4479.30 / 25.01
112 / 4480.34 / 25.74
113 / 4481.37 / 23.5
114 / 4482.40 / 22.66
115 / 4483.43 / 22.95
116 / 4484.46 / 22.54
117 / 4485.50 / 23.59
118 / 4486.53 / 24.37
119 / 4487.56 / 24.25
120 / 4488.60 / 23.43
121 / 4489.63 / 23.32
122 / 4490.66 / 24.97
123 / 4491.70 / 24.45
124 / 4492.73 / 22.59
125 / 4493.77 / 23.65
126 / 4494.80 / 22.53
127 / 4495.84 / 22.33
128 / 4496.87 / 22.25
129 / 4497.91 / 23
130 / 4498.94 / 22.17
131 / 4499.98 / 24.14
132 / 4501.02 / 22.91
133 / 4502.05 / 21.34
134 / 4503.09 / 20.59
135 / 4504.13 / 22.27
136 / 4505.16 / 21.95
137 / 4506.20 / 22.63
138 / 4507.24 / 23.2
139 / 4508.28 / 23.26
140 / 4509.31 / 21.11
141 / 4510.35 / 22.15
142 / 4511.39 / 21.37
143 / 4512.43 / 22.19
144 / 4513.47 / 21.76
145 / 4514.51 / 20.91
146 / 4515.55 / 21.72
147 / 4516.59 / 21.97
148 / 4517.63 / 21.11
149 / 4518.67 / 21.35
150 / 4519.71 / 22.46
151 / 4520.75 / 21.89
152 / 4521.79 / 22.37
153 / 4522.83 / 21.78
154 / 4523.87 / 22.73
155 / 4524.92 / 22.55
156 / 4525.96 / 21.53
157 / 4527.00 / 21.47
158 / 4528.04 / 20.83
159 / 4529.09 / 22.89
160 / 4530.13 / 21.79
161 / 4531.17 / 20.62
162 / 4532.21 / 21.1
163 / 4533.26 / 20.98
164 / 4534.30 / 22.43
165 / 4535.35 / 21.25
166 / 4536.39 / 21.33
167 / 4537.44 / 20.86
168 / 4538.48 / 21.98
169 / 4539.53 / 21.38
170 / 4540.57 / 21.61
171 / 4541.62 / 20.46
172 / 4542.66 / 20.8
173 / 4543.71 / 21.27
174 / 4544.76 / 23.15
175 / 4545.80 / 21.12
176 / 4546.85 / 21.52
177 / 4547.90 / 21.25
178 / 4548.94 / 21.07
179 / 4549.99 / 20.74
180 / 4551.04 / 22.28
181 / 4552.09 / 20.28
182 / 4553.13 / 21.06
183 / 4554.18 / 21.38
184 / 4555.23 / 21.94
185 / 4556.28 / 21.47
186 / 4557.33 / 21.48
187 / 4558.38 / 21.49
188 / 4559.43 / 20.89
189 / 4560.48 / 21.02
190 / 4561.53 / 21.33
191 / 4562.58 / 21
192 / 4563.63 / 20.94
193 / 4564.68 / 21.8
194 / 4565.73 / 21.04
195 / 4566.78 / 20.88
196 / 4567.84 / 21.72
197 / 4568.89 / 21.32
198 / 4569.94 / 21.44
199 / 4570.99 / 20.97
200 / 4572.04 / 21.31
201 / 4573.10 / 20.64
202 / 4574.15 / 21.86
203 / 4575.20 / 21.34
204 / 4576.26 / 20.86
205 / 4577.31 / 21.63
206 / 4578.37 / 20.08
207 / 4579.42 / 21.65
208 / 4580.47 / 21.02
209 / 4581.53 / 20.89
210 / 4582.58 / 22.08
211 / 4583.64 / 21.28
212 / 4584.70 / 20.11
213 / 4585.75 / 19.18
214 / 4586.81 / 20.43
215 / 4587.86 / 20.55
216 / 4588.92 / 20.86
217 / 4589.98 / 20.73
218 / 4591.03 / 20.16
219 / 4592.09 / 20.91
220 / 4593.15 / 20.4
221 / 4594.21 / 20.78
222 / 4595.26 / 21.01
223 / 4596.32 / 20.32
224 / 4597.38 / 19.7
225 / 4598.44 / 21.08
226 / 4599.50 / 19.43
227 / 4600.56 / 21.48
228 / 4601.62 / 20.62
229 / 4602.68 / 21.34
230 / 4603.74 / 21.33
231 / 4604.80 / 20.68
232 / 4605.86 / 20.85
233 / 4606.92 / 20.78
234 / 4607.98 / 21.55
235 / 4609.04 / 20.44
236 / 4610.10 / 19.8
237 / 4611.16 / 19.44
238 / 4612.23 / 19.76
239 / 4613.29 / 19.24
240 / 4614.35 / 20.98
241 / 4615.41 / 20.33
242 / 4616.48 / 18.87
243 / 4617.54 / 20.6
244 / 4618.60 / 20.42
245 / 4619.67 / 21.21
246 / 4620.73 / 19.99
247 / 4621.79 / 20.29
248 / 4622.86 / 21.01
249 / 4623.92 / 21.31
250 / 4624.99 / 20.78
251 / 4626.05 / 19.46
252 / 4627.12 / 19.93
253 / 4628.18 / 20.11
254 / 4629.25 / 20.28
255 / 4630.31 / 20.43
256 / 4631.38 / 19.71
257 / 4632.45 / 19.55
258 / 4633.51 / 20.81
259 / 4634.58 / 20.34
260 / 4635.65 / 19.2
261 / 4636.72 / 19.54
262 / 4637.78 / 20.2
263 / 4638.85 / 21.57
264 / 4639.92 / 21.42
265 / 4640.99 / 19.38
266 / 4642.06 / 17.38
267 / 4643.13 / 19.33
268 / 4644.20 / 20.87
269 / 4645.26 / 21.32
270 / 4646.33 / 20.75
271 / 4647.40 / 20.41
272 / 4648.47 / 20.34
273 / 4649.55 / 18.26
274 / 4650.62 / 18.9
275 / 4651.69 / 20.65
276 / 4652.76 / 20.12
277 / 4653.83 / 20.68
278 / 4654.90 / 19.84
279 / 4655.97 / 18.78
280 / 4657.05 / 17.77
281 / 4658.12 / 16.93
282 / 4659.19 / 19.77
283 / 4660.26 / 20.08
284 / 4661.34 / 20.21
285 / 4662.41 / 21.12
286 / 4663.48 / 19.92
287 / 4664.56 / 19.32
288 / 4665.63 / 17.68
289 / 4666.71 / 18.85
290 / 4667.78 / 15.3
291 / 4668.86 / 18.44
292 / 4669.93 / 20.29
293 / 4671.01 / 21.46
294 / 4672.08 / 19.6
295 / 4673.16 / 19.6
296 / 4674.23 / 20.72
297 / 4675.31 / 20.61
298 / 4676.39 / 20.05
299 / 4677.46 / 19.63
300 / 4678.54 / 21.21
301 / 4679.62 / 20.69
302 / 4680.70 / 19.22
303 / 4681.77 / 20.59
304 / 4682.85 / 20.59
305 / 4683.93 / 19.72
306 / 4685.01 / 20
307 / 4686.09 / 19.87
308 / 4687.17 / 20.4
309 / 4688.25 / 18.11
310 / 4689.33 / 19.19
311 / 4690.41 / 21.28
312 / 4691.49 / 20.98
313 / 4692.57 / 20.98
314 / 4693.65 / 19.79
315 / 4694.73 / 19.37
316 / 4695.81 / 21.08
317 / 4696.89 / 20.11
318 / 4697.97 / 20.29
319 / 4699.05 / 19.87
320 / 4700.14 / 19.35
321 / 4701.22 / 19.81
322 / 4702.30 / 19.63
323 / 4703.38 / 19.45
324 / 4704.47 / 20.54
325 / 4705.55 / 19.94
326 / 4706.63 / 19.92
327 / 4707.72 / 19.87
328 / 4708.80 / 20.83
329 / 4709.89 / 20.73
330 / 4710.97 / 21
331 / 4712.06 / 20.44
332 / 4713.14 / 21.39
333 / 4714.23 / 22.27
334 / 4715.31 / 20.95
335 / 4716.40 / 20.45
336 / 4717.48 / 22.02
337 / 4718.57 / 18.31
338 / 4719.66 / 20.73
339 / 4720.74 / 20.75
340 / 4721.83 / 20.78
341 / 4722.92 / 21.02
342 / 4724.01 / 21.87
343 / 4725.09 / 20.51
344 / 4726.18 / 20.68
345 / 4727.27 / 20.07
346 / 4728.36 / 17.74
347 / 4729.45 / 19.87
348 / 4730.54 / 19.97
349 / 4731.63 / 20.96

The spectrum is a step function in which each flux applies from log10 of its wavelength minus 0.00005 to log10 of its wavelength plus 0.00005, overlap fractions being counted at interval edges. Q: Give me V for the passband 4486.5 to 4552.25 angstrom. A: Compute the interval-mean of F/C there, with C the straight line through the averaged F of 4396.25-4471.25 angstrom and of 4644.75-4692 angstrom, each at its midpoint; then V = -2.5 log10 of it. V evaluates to 0.05 mag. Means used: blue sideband 25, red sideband 19.8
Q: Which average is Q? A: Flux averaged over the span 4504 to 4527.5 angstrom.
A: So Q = 22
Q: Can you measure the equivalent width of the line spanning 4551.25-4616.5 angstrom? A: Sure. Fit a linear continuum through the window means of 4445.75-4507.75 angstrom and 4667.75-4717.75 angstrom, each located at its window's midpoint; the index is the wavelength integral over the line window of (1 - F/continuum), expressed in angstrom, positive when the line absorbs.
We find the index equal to 3.6 angstrom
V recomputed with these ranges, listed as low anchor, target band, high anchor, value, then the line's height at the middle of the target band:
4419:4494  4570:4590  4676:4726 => 0.08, 22.5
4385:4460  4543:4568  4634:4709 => 0.05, 22.2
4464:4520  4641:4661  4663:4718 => 0.06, 20.7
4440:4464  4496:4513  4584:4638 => 0.06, 23.5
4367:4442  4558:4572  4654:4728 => 0.04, 22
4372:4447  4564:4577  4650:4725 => 0.04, 22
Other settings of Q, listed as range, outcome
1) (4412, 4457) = 25.4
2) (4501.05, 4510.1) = 22.1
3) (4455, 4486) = 24.1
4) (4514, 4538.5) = 21.7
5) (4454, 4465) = 24.7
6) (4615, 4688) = 19.9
